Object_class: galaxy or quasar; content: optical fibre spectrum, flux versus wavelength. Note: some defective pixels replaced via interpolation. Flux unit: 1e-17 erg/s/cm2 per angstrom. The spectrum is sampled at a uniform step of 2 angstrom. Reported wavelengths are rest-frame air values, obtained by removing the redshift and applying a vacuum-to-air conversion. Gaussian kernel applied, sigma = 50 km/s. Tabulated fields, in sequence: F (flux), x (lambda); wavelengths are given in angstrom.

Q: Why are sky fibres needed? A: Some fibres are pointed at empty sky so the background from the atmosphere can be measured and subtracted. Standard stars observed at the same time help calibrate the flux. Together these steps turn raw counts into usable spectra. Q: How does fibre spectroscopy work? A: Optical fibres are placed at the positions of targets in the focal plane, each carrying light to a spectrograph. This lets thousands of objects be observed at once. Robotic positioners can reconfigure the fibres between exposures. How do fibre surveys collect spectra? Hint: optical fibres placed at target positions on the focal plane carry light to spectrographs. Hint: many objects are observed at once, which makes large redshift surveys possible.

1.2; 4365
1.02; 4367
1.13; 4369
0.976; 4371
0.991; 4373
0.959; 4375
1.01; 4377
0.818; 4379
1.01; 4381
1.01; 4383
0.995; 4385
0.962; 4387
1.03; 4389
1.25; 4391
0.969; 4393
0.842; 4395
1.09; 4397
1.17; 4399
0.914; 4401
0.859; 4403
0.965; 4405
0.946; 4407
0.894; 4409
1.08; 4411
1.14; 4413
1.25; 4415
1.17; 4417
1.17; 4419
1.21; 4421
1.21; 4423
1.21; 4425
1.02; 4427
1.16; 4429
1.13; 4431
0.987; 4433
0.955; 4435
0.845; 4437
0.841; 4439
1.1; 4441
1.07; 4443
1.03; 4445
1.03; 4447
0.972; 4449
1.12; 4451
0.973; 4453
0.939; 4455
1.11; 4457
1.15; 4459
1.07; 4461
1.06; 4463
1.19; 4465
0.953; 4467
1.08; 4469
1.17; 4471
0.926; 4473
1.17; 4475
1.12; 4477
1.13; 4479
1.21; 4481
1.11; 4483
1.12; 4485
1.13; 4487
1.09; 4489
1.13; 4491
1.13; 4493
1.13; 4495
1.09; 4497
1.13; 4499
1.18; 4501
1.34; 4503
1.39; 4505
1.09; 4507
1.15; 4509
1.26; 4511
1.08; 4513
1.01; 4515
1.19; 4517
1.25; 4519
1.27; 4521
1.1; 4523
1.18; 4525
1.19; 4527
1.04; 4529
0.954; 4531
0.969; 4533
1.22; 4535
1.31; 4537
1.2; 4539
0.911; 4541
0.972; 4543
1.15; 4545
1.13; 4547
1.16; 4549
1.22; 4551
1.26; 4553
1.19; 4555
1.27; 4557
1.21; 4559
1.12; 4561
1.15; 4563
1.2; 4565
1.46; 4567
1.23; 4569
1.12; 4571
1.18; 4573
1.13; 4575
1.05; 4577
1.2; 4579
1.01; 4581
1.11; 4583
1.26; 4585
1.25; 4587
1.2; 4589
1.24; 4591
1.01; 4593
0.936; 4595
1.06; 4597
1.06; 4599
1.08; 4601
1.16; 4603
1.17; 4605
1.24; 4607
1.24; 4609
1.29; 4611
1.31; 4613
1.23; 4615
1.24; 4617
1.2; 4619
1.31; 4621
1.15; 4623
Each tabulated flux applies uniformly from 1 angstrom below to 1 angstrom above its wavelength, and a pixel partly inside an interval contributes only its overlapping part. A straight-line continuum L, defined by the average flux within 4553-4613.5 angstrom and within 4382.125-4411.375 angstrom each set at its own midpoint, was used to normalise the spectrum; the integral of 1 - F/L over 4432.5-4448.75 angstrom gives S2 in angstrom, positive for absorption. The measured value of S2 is 0.9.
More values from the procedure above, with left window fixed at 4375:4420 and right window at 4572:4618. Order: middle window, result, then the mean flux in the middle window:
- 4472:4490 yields -0.52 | 1.11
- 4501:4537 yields -1.83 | 1.16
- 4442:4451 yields 0.18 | 1.04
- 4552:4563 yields -0.69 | 1.2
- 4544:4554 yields -0.50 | 1.18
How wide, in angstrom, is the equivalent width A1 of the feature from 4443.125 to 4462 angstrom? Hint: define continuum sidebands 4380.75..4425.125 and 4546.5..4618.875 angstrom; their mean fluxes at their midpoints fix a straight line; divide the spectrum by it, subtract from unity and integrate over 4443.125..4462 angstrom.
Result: 0.8 angstrom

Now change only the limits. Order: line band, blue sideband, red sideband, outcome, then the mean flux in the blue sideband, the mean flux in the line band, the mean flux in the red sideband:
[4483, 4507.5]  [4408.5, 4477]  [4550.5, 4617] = -1.11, 1.07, 1.16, 1.18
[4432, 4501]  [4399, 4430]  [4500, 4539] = 3.52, 1.08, 1.07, 1.17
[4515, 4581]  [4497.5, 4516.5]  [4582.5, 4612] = 0.58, 1.18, 1.16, 1.15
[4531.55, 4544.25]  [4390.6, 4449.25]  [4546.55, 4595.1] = 0.61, 1.05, 1.09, 1.18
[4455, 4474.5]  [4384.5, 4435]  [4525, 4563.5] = 0.36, 1.06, 1.07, 1.14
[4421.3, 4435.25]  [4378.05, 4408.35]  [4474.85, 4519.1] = -0.87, 0.988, 1.11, 1.16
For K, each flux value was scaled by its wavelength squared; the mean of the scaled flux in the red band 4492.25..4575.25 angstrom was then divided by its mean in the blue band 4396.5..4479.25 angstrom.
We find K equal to 1.1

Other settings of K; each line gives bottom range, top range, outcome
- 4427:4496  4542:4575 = 1.16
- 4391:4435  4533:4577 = 1.17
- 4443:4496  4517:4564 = 1.09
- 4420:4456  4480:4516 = 1.14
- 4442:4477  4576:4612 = 1.14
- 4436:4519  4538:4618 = 1.11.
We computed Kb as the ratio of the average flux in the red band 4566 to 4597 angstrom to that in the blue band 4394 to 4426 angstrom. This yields 1.1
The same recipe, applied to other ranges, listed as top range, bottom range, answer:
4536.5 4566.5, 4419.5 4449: 1.10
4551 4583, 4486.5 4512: 1.01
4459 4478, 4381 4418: 1.05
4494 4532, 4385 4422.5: 1.10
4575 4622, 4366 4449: 1.13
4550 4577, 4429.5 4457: 1.20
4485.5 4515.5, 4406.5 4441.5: 1.08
